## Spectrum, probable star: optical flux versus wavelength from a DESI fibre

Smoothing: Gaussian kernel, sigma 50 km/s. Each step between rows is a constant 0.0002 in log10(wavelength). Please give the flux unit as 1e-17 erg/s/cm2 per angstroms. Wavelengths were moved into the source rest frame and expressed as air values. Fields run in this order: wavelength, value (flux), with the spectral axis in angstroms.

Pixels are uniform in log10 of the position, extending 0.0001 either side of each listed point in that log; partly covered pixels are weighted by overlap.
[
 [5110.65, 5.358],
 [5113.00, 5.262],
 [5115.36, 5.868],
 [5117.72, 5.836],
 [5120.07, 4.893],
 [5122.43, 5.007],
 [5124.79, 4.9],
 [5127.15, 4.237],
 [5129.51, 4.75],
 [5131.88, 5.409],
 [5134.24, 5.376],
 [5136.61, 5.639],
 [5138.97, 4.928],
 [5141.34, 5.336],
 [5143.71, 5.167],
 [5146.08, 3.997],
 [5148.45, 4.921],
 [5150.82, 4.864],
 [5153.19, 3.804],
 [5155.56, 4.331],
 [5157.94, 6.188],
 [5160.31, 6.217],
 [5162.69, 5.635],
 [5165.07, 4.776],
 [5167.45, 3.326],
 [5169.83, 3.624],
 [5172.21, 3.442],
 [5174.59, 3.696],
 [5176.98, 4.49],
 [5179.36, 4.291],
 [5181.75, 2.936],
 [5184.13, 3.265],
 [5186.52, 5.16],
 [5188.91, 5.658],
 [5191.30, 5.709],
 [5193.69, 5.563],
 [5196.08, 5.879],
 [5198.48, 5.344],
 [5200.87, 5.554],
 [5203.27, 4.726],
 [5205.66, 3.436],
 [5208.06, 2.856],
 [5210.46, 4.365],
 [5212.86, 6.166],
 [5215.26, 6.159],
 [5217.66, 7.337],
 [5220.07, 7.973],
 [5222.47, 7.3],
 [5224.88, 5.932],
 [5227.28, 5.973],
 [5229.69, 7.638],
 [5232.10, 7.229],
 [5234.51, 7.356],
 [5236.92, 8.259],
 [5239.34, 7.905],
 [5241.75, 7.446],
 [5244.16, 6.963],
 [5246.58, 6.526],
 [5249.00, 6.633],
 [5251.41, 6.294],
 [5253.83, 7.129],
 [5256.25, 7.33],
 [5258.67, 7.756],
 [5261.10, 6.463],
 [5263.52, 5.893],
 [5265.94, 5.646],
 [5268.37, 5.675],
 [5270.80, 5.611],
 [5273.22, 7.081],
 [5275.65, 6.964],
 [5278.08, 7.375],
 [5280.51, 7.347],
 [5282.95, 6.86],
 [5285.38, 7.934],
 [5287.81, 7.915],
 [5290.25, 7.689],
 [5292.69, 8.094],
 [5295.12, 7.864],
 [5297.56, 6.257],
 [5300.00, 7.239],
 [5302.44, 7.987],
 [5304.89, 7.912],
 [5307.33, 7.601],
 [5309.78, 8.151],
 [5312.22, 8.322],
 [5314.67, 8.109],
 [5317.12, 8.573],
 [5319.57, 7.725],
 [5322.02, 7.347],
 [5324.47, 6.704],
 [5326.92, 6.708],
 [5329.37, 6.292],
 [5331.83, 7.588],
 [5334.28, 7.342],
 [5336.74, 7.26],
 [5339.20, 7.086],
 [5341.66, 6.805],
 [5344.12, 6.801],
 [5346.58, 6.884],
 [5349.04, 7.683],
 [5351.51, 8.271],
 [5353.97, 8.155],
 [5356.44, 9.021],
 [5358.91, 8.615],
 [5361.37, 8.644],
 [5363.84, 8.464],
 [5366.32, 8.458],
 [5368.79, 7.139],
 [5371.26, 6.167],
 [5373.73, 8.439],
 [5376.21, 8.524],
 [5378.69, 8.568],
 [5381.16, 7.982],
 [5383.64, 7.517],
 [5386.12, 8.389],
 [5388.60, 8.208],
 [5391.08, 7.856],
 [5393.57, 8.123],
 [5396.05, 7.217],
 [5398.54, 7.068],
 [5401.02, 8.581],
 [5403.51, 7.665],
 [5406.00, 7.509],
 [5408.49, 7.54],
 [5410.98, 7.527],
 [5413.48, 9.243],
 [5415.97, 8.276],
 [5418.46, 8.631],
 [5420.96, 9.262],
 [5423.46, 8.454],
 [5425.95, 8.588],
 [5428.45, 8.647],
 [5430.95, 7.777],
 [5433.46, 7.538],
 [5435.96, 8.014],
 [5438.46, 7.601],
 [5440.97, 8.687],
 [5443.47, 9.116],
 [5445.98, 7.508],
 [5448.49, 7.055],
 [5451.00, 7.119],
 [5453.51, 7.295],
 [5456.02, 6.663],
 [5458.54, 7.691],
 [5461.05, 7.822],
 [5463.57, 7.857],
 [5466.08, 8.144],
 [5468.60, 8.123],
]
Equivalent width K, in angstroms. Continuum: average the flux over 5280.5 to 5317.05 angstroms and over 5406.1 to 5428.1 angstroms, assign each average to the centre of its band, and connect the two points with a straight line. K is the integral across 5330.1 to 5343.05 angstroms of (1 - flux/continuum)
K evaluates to 1.2 angstroms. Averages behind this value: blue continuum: 7.72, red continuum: 8.4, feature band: 7.17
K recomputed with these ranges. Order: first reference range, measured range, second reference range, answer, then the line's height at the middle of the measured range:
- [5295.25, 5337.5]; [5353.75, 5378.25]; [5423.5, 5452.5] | -1.55 angstroms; 7.69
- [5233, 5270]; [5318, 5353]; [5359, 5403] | 1.79 angstroms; 7.59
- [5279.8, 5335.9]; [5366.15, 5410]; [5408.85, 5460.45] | 0.18 angstroms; 7.85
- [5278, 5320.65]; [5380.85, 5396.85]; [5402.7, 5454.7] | 0.08 angstroms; 7.95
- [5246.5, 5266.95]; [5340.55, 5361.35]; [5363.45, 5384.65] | -0.48 angstroms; 7.65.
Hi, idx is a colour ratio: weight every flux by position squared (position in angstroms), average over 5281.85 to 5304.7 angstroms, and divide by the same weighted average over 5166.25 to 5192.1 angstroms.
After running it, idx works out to 1.91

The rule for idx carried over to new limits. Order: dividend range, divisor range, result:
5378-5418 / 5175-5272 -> 1.42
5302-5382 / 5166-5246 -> 1.46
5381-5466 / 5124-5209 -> 1.86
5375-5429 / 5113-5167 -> 1.77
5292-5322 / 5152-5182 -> 1.87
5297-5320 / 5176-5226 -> 1.55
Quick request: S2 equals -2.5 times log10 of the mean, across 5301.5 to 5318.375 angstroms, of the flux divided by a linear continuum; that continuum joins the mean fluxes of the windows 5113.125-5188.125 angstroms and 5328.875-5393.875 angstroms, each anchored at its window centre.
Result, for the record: -0.15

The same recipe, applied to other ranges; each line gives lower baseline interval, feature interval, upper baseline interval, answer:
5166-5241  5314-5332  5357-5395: -0.01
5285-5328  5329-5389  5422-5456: 0.00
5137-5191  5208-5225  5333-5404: -0.15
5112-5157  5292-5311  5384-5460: -0.14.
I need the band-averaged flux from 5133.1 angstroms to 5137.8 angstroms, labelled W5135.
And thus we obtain 5.51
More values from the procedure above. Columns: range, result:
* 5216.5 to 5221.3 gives 7.65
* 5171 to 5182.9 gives 3.77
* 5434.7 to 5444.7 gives 8.36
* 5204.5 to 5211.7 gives 3.57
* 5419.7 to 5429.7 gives 8.74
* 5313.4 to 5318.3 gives 8.33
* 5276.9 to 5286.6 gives 7.38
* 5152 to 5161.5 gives 5.14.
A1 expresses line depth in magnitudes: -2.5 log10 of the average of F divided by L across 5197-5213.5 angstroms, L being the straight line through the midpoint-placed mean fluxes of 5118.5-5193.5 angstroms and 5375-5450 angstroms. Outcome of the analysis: 0.17 mag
